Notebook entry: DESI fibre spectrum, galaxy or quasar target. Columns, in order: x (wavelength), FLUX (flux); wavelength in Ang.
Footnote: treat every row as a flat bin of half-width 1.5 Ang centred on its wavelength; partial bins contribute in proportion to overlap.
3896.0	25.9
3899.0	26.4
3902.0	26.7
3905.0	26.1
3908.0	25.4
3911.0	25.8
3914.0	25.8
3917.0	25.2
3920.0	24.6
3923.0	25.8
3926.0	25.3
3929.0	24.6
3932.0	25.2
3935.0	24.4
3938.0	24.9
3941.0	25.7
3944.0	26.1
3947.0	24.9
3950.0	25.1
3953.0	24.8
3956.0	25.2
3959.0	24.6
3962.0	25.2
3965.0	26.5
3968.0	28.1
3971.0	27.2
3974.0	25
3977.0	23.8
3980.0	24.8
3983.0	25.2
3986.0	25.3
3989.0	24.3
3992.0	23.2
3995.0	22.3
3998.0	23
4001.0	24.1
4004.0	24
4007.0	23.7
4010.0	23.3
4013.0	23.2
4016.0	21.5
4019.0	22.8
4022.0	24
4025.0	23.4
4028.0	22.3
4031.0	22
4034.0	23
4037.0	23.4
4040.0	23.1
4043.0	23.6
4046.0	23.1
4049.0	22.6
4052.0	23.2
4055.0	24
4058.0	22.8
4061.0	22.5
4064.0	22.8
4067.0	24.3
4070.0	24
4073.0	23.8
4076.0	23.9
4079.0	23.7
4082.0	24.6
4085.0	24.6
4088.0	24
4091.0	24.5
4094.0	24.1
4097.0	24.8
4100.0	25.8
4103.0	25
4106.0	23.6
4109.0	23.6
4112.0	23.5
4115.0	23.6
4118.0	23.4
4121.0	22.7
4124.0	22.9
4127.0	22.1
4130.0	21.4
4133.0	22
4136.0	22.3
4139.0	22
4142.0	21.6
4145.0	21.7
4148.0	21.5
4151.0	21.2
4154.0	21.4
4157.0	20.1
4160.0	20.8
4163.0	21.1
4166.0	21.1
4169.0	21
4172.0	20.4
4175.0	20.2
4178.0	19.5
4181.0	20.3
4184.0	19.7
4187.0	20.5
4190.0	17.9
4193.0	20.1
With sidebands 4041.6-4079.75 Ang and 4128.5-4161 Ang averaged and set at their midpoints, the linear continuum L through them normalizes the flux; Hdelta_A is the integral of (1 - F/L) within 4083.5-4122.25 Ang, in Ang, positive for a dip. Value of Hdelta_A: -2.9 Ang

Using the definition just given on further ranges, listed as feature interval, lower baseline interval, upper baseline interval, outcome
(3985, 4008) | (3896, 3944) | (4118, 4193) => 0.34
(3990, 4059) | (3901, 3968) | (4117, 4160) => 2.03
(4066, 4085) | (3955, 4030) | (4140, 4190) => -1.33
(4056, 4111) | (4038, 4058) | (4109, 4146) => -2.69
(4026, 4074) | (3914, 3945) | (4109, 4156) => 0.58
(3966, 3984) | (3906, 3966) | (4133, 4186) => -0.89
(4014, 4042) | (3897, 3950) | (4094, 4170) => 1.28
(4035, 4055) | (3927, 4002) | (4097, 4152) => 0.55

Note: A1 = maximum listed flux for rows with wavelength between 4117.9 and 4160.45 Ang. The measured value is 23.4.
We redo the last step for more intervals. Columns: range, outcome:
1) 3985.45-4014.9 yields 25.3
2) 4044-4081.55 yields 24.3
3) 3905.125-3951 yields 26.1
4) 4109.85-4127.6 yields 23.6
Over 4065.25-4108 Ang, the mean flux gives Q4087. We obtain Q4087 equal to 24.3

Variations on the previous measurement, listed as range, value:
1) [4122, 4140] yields 22.1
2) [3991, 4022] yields 23.2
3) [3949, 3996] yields 25.1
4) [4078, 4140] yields 23.5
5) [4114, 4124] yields 23.2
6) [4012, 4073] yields 23.1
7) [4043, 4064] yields 23.1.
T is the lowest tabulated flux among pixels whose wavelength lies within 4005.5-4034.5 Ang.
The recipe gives 21.5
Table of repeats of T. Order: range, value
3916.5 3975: 24.4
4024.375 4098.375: 22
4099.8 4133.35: 21.4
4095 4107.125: 23.6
